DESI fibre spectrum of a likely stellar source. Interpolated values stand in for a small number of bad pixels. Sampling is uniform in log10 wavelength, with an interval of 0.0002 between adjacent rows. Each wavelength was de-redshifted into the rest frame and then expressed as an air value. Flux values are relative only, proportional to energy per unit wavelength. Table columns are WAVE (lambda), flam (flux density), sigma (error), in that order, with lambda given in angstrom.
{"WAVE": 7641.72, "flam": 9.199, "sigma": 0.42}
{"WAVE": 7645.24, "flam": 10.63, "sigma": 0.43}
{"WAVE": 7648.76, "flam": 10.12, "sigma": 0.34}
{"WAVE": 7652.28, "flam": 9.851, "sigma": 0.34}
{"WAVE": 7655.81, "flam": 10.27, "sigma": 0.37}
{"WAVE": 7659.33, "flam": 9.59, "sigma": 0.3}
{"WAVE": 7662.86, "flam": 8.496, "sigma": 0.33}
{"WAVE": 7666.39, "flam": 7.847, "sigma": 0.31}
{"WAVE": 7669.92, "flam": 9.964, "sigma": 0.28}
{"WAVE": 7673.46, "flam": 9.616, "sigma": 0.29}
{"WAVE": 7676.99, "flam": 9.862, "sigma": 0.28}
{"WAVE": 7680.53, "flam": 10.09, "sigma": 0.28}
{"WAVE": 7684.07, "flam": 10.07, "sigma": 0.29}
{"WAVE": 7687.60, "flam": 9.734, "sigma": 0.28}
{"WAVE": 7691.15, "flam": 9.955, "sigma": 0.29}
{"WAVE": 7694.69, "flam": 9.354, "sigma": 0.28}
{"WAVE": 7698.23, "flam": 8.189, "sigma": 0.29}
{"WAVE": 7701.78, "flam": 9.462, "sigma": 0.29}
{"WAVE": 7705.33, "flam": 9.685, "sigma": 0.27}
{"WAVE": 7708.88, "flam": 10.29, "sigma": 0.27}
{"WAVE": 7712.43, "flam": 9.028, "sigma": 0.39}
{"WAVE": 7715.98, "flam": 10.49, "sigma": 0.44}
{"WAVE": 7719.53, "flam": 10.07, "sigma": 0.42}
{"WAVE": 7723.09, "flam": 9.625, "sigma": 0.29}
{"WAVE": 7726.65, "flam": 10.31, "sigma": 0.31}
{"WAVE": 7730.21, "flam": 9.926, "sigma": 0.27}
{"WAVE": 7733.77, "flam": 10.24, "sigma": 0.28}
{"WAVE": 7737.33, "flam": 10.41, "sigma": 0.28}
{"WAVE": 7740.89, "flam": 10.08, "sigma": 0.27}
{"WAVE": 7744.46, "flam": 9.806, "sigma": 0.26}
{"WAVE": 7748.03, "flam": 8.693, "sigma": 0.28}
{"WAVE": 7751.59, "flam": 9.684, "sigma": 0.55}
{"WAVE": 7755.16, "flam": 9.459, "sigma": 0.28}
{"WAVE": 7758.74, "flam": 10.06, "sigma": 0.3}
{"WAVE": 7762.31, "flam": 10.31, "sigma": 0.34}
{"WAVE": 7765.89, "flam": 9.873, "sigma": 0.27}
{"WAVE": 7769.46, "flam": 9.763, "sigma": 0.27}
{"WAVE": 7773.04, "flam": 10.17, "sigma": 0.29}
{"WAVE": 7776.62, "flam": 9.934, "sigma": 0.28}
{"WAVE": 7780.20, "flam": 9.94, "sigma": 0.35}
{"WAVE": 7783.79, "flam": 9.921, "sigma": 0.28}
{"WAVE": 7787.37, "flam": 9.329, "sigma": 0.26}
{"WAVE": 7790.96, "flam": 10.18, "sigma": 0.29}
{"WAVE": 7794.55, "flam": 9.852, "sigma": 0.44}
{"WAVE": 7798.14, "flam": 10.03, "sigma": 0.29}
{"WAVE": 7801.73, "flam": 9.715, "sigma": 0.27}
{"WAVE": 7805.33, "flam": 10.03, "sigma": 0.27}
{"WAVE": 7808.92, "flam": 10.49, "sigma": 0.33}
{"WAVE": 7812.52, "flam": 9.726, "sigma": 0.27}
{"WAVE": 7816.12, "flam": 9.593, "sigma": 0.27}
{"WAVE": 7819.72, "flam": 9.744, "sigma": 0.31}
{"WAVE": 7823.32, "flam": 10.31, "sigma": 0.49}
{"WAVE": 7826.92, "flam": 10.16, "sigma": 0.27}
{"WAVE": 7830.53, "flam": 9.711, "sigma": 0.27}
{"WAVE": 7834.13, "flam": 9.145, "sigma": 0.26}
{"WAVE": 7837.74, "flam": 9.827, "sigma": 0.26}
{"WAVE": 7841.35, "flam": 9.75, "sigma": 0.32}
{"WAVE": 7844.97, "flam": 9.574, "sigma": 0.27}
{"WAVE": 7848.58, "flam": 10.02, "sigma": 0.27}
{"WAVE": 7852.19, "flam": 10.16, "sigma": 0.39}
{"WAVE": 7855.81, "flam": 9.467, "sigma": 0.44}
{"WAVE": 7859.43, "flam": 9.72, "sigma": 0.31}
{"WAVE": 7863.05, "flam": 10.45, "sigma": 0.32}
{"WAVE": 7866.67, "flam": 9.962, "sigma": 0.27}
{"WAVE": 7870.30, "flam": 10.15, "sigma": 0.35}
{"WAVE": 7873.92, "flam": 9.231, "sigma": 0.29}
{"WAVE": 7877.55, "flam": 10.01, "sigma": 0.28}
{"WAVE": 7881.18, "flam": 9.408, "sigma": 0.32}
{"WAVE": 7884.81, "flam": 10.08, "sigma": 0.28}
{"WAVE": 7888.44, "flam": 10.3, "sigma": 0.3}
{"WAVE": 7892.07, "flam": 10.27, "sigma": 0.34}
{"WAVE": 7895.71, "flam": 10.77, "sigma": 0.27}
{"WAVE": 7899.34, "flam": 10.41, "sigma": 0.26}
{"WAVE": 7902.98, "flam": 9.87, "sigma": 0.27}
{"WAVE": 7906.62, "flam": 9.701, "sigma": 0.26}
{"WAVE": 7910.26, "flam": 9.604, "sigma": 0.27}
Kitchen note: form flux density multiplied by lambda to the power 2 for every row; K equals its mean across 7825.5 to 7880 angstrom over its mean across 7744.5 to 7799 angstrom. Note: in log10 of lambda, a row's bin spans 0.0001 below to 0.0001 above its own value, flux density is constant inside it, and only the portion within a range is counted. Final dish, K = 1.02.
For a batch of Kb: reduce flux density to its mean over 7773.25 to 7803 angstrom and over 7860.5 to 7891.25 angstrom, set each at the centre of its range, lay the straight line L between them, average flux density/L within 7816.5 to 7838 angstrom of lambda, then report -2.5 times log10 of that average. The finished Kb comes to 0.01 mag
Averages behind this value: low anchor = 9.88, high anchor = 9.95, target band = 9.8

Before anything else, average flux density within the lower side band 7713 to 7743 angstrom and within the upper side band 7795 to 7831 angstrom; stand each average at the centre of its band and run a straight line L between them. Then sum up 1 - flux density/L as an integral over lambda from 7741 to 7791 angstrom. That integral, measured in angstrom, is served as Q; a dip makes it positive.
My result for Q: 1.2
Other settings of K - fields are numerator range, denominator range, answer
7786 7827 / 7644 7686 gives 1.06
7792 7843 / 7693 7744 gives 1.03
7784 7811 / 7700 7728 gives 1.03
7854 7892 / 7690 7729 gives 1.07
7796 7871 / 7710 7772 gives 1.02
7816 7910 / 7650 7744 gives 1.07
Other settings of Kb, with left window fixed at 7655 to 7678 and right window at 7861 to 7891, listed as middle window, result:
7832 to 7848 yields 0.03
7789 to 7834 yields -0.02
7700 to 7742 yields -0.05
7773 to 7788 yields -0.02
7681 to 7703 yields -0.01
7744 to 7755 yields 0.02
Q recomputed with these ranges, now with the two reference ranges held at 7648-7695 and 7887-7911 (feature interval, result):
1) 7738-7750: 0.2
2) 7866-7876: 0.3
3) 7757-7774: -0.3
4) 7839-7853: 0.2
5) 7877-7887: 0.3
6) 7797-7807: 0.0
